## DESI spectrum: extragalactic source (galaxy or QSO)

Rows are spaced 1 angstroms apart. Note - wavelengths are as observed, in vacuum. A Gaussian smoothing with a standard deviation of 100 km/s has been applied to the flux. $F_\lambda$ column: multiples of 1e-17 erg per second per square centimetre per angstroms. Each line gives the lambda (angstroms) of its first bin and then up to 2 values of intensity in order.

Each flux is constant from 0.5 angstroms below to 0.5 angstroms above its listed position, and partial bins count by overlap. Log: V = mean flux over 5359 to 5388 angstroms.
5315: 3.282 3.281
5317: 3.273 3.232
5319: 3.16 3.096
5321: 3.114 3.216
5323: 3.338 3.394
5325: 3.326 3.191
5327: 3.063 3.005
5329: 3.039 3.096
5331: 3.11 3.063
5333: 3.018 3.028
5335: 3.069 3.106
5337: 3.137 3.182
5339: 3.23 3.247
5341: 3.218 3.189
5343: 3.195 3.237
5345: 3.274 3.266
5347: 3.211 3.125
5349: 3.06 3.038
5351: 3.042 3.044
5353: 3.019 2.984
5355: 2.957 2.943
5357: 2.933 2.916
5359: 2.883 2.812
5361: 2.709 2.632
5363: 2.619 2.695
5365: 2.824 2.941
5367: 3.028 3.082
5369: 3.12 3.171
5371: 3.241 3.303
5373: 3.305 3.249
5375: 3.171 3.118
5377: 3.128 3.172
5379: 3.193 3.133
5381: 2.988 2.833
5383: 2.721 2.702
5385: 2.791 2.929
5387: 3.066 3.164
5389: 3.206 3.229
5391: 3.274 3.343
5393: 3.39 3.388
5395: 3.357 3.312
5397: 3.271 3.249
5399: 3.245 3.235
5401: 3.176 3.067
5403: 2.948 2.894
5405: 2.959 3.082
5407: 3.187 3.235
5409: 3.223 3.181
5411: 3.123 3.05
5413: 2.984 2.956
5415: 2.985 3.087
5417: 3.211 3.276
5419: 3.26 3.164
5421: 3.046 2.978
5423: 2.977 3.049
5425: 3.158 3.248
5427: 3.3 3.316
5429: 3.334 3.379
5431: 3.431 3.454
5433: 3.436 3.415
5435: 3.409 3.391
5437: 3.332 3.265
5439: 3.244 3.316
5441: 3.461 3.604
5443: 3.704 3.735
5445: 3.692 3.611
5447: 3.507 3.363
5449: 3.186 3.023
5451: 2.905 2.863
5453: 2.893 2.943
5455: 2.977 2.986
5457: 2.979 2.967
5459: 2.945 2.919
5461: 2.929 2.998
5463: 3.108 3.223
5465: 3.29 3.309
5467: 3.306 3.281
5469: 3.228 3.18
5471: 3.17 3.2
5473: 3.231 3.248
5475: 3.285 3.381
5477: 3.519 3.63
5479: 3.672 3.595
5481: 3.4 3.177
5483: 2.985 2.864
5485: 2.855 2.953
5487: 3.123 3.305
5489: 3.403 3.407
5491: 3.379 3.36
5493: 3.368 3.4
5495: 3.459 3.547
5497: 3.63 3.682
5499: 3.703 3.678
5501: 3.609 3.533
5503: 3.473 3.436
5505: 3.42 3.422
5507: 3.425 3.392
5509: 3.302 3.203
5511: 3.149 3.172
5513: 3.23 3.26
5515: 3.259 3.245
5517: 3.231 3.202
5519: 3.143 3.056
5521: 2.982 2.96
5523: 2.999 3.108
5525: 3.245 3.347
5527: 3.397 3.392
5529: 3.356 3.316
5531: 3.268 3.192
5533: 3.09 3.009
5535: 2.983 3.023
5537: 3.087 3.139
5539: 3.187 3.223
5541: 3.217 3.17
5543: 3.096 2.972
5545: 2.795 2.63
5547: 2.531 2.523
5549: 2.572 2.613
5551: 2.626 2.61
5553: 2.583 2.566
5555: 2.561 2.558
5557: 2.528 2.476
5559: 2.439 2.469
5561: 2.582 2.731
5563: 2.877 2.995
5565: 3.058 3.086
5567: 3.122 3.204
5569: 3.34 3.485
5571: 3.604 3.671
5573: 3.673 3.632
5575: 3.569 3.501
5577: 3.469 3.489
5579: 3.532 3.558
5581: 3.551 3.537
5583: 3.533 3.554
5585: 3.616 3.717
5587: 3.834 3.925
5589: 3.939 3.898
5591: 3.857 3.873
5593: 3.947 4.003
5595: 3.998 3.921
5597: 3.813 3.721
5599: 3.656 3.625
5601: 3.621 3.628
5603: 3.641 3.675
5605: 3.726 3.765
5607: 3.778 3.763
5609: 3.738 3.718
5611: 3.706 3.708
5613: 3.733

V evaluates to 2.99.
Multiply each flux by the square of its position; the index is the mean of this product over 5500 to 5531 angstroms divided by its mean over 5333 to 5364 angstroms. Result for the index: 1.1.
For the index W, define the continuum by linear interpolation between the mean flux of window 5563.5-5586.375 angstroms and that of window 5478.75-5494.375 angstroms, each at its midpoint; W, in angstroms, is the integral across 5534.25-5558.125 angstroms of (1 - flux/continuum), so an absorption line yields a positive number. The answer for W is 4.1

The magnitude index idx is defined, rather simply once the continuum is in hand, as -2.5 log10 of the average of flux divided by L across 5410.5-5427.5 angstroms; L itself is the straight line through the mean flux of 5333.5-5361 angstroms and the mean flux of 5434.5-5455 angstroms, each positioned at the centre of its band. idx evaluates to 0.05 mag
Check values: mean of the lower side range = 3.08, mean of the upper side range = 3.31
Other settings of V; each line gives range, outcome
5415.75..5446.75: 3.34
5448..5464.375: 3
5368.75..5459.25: 3.19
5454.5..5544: 3.25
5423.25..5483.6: 3.27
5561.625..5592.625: 3.5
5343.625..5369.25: 2.97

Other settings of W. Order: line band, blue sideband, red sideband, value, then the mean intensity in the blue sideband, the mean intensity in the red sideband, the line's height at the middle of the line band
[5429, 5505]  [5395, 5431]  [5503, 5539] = -2.9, 3.15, 3.22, 3.18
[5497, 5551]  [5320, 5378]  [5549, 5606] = 1.8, 3.08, 3.35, 3.29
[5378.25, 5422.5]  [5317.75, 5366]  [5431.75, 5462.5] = 0.6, 3.07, 3.24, 3.16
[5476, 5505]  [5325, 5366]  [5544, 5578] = -4.2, 3.04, 2.94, 2.97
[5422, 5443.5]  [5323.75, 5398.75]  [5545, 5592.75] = -1.5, 3.09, 3.18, 3.12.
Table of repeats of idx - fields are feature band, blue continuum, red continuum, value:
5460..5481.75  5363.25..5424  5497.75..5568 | -0.069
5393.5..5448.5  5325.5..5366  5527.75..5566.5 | -0.100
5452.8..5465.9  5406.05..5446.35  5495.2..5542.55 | 0.088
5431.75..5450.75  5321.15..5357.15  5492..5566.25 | -0.104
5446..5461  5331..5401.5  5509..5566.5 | -0.007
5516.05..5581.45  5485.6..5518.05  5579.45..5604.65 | 0.165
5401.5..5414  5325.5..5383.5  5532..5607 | 0.013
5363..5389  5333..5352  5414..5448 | 0.062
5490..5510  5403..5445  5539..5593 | -0.088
